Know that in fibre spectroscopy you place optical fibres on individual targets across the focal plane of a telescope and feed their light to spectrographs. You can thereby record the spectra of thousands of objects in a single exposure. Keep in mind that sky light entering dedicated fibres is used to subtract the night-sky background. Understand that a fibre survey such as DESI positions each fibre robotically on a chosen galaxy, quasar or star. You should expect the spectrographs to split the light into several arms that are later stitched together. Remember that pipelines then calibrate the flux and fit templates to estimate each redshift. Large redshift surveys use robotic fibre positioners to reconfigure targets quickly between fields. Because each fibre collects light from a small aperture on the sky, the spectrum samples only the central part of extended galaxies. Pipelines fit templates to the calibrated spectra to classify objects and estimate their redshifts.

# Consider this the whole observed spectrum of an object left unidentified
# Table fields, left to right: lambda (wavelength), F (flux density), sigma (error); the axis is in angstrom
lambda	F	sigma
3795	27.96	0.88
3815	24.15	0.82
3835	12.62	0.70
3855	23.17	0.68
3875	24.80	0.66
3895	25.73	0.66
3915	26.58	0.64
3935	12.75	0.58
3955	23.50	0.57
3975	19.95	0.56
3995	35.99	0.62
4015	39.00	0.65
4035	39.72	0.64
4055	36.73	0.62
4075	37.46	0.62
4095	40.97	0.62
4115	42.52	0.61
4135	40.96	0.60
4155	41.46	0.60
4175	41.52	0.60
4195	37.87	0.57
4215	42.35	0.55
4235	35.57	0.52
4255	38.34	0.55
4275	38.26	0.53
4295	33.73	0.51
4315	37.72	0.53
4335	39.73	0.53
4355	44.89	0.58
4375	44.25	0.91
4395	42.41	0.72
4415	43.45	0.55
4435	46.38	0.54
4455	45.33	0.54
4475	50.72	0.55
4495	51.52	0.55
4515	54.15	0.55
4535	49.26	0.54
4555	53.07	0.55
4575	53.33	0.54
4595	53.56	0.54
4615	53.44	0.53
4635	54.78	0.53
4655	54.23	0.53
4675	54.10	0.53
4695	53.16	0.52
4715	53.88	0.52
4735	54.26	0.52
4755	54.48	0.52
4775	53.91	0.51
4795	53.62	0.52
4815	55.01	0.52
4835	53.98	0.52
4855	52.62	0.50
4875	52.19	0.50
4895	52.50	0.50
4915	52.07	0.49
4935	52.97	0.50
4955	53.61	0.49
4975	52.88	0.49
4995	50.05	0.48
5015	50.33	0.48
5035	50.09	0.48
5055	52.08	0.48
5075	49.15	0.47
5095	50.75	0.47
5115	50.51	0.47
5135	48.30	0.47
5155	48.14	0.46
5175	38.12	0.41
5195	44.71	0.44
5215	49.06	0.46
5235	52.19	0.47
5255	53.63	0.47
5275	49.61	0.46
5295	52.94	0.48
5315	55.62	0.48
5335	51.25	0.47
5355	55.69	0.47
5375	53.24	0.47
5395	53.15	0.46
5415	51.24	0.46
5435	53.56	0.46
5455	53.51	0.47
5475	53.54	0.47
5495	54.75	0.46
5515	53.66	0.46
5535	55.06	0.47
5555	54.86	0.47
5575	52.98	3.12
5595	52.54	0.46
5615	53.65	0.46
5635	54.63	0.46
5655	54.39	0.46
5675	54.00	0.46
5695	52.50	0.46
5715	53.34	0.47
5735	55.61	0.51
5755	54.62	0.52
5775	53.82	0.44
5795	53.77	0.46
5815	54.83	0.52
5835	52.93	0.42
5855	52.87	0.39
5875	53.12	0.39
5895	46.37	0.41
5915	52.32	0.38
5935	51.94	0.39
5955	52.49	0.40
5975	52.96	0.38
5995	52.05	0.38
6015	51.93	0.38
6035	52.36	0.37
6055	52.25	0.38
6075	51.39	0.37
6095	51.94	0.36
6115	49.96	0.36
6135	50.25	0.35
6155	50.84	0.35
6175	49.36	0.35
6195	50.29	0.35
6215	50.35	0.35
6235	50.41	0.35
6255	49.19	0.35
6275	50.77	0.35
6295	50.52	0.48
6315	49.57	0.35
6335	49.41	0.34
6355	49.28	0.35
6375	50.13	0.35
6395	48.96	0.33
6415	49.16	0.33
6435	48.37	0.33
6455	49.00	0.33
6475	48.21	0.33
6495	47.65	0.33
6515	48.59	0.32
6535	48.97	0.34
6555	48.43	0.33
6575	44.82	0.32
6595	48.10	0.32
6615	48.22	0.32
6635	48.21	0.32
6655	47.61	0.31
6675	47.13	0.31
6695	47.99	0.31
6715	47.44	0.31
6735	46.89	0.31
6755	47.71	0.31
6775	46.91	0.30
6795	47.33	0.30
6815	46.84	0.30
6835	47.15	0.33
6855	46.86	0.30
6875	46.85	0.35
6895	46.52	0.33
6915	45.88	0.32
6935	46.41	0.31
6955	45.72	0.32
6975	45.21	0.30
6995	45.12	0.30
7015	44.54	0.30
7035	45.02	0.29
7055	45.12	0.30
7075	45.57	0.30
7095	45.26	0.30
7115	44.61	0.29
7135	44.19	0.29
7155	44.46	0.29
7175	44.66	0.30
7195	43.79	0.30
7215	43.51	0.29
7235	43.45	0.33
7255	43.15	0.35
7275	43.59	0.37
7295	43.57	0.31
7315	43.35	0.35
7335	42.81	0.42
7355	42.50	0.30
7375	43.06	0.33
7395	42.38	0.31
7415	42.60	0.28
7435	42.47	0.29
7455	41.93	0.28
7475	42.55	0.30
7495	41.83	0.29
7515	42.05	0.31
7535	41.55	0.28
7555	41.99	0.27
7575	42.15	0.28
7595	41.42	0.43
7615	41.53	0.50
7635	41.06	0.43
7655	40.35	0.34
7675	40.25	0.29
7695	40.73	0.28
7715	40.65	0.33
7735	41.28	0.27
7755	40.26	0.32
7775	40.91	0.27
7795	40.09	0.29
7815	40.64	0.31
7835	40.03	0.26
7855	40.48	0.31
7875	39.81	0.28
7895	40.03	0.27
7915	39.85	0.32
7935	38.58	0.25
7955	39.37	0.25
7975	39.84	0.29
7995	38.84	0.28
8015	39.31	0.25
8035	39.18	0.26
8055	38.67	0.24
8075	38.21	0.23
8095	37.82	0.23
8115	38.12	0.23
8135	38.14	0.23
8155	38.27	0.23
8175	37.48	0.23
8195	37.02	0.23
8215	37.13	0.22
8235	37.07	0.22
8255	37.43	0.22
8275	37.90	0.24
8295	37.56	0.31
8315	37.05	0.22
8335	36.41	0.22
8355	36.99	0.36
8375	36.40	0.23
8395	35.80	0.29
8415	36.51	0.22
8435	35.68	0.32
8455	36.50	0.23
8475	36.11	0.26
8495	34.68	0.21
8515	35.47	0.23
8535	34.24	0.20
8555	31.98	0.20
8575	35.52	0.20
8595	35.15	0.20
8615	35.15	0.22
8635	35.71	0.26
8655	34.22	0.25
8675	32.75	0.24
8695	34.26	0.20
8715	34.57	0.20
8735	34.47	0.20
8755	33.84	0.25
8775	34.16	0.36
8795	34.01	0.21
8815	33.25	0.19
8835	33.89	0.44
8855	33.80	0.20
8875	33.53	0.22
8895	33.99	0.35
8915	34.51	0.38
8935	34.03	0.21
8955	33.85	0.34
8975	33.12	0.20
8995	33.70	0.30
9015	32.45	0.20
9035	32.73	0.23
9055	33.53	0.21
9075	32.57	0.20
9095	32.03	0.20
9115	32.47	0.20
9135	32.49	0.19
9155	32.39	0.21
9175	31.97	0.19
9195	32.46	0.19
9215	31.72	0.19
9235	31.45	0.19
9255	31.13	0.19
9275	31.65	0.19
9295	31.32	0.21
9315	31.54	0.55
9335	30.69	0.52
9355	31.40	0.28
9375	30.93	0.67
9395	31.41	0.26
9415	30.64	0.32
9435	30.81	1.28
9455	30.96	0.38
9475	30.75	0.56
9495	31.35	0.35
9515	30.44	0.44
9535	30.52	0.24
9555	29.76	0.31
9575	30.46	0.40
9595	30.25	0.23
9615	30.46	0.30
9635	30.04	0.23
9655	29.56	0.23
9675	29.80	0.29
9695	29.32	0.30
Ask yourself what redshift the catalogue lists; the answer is 0.000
